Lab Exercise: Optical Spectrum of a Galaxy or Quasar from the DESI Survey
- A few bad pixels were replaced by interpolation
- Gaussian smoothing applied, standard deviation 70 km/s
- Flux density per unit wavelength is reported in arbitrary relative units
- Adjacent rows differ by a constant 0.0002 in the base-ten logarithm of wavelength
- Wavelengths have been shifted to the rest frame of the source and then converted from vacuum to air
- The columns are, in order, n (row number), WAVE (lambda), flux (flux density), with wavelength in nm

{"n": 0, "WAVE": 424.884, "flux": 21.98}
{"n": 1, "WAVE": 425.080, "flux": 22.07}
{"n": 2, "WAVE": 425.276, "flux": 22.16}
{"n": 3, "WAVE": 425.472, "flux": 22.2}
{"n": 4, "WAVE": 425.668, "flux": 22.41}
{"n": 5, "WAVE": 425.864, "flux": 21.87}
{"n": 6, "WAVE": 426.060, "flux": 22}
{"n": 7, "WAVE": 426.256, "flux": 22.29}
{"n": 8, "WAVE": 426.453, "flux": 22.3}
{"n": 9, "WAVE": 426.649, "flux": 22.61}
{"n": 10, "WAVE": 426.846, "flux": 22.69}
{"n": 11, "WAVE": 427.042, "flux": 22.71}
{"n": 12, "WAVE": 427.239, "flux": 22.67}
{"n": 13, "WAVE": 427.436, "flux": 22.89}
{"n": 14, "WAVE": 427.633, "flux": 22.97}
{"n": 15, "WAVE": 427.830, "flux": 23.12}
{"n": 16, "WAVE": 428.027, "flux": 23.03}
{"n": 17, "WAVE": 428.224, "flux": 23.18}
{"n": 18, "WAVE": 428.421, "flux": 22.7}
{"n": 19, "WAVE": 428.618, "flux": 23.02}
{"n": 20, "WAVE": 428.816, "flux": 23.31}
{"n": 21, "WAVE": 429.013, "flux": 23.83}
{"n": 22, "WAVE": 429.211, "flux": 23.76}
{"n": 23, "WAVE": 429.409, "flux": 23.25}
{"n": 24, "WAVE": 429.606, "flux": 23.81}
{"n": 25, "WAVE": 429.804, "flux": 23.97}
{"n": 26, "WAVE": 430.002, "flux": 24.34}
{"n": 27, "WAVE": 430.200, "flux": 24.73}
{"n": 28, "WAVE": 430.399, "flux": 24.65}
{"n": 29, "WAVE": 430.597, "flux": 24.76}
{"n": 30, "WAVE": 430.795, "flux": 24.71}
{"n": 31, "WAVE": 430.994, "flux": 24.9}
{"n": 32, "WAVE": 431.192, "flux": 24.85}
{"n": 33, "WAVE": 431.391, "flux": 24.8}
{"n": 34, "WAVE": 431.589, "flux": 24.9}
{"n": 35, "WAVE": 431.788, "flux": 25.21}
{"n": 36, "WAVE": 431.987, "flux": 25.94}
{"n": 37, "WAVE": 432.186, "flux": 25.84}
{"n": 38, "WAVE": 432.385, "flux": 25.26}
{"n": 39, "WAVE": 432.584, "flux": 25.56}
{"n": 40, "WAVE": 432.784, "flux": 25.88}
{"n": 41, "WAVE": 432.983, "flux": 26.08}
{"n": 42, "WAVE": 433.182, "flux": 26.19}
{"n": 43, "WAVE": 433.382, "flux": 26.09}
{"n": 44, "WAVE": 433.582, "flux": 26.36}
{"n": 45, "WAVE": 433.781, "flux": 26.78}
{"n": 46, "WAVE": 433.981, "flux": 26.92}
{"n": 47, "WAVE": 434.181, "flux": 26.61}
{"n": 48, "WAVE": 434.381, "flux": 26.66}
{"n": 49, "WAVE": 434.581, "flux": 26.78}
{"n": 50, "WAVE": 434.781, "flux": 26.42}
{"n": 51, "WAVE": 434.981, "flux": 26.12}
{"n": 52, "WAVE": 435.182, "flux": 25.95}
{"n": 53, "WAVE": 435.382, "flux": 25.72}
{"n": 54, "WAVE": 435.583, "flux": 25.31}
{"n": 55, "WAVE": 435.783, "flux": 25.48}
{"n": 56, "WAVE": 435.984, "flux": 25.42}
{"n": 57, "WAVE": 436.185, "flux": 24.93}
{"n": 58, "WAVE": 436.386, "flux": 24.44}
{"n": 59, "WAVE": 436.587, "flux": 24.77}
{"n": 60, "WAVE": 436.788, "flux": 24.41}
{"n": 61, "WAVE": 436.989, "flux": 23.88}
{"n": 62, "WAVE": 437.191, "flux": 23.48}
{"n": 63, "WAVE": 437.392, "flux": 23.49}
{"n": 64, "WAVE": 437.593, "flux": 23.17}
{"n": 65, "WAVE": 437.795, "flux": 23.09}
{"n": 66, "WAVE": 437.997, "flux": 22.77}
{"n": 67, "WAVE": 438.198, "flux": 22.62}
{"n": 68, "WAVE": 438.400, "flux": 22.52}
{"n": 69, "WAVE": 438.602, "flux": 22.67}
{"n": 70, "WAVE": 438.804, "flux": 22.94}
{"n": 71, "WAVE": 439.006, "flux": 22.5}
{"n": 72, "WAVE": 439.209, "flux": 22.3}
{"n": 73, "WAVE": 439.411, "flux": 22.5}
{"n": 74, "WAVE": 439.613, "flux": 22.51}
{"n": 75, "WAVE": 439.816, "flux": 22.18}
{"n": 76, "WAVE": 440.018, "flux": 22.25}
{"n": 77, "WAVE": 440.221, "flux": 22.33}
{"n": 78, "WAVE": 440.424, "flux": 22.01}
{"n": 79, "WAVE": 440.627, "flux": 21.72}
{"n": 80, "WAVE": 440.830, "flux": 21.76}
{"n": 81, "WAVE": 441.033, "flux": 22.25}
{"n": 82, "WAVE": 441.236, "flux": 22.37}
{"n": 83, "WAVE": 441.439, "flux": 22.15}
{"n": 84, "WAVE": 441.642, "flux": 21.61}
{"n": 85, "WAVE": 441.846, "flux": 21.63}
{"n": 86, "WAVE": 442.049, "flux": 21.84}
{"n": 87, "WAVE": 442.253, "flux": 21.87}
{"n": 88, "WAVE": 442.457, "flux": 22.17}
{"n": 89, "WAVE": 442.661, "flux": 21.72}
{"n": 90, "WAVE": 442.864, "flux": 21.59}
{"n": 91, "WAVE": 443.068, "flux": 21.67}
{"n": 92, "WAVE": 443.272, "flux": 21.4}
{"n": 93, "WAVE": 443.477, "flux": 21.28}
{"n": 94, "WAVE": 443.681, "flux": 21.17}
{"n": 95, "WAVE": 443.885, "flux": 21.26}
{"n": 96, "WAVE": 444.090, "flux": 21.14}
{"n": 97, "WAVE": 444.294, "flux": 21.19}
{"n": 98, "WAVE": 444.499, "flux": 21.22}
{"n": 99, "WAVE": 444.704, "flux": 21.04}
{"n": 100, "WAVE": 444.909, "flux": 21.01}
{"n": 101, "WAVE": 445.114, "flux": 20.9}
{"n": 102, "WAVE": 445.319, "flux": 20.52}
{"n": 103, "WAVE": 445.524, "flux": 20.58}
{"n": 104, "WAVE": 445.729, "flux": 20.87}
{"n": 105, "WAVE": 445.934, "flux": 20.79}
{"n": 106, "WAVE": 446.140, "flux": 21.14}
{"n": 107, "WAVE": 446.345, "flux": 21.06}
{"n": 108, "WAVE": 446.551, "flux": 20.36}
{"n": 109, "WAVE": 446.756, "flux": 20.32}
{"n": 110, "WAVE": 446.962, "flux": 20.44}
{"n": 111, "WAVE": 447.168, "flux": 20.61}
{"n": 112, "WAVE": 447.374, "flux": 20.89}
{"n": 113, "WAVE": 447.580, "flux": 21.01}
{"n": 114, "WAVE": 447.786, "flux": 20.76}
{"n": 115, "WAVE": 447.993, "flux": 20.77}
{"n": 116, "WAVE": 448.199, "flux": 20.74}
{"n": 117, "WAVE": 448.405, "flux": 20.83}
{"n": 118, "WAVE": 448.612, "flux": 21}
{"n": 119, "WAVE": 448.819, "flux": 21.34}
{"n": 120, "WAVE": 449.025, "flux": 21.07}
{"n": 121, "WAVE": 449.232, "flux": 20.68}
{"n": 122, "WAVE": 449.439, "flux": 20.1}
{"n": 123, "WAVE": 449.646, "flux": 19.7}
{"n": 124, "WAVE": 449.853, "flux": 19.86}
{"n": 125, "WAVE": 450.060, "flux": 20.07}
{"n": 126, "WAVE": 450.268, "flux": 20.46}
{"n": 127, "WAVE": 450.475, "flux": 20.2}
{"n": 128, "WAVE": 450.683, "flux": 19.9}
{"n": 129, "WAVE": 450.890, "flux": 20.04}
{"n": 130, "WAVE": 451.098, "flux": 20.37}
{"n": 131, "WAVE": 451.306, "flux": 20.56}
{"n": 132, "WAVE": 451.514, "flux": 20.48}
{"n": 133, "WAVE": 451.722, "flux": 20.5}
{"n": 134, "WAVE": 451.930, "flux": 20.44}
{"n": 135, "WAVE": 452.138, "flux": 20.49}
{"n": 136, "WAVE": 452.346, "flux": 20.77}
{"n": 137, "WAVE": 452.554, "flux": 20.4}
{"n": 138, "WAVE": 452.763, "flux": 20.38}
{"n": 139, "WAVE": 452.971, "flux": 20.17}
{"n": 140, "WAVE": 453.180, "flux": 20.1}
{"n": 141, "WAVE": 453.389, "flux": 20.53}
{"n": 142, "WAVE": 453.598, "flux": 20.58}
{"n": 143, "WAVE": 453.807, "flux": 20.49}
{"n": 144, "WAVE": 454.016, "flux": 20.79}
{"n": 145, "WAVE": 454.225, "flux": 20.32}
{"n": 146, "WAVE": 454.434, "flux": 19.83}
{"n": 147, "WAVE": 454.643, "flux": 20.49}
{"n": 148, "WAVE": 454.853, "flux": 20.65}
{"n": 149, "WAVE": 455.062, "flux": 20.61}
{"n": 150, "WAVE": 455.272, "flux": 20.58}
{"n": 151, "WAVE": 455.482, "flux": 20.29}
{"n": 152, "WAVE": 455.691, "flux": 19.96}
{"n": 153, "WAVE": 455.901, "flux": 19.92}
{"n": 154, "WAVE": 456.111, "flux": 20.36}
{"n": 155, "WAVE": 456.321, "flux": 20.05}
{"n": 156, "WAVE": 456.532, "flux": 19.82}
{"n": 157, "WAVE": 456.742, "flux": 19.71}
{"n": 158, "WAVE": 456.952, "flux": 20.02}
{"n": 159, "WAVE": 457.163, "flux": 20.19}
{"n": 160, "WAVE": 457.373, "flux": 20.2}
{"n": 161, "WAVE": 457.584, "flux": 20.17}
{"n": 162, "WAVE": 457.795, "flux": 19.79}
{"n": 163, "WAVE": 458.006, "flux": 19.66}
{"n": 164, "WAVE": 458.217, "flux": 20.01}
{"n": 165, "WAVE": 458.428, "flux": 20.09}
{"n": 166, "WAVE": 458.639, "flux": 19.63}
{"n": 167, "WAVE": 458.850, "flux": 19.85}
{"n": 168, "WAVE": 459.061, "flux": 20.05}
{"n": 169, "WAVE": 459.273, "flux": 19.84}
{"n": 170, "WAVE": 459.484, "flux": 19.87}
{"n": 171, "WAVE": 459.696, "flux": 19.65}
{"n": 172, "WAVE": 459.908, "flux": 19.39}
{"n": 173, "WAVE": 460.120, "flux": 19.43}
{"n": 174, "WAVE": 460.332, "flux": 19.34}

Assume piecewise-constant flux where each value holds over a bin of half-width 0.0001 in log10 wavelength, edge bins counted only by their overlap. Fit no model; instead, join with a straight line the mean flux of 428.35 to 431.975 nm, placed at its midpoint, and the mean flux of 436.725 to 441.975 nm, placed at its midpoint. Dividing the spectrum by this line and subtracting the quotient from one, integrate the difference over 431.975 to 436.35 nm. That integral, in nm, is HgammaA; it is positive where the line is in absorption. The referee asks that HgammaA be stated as -0.46 nm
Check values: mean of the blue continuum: 24.3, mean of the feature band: 26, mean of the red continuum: 22.6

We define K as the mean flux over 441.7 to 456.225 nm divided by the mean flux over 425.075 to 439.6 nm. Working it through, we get 0.86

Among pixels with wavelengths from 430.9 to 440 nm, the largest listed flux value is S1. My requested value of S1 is 26.92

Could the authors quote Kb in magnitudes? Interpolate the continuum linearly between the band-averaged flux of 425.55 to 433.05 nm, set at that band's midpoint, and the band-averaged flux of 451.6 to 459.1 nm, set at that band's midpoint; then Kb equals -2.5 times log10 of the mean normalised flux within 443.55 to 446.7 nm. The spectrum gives 0.04 mag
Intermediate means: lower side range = 23.9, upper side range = 20.2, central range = 20.9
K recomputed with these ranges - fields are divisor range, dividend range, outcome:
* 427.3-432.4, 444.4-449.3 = 0.86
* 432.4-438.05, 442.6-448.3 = 0.83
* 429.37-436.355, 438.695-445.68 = 0.85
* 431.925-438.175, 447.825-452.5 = 0.81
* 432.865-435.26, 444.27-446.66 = 0.79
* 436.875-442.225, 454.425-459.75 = 0.89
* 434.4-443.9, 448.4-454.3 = 0.88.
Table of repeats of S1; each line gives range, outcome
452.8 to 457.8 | 20.79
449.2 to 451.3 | 20.68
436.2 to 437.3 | 24.77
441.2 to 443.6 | 22.37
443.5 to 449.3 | 21.34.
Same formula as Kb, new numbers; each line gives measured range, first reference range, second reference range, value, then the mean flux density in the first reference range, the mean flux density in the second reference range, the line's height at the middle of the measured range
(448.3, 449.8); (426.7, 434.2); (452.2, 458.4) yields 0.034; 24.5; 20.2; 21.3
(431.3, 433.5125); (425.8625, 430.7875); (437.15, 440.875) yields -0.117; 23.3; 22.6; 23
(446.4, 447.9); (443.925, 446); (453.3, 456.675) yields 0.009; 20.9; 20.3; 20.8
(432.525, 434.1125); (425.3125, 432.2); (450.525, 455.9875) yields -0.145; 23.6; 20.4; 23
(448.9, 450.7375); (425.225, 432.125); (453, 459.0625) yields 0.036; 23.5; 20.2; 20.9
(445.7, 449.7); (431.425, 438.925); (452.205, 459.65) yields 0.069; 25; 20.2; 22.1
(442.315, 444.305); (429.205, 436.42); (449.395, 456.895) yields 0.063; 25.4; 20.3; 22.8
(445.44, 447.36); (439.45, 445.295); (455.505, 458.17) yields 0.026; 21.7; 20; 21.2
